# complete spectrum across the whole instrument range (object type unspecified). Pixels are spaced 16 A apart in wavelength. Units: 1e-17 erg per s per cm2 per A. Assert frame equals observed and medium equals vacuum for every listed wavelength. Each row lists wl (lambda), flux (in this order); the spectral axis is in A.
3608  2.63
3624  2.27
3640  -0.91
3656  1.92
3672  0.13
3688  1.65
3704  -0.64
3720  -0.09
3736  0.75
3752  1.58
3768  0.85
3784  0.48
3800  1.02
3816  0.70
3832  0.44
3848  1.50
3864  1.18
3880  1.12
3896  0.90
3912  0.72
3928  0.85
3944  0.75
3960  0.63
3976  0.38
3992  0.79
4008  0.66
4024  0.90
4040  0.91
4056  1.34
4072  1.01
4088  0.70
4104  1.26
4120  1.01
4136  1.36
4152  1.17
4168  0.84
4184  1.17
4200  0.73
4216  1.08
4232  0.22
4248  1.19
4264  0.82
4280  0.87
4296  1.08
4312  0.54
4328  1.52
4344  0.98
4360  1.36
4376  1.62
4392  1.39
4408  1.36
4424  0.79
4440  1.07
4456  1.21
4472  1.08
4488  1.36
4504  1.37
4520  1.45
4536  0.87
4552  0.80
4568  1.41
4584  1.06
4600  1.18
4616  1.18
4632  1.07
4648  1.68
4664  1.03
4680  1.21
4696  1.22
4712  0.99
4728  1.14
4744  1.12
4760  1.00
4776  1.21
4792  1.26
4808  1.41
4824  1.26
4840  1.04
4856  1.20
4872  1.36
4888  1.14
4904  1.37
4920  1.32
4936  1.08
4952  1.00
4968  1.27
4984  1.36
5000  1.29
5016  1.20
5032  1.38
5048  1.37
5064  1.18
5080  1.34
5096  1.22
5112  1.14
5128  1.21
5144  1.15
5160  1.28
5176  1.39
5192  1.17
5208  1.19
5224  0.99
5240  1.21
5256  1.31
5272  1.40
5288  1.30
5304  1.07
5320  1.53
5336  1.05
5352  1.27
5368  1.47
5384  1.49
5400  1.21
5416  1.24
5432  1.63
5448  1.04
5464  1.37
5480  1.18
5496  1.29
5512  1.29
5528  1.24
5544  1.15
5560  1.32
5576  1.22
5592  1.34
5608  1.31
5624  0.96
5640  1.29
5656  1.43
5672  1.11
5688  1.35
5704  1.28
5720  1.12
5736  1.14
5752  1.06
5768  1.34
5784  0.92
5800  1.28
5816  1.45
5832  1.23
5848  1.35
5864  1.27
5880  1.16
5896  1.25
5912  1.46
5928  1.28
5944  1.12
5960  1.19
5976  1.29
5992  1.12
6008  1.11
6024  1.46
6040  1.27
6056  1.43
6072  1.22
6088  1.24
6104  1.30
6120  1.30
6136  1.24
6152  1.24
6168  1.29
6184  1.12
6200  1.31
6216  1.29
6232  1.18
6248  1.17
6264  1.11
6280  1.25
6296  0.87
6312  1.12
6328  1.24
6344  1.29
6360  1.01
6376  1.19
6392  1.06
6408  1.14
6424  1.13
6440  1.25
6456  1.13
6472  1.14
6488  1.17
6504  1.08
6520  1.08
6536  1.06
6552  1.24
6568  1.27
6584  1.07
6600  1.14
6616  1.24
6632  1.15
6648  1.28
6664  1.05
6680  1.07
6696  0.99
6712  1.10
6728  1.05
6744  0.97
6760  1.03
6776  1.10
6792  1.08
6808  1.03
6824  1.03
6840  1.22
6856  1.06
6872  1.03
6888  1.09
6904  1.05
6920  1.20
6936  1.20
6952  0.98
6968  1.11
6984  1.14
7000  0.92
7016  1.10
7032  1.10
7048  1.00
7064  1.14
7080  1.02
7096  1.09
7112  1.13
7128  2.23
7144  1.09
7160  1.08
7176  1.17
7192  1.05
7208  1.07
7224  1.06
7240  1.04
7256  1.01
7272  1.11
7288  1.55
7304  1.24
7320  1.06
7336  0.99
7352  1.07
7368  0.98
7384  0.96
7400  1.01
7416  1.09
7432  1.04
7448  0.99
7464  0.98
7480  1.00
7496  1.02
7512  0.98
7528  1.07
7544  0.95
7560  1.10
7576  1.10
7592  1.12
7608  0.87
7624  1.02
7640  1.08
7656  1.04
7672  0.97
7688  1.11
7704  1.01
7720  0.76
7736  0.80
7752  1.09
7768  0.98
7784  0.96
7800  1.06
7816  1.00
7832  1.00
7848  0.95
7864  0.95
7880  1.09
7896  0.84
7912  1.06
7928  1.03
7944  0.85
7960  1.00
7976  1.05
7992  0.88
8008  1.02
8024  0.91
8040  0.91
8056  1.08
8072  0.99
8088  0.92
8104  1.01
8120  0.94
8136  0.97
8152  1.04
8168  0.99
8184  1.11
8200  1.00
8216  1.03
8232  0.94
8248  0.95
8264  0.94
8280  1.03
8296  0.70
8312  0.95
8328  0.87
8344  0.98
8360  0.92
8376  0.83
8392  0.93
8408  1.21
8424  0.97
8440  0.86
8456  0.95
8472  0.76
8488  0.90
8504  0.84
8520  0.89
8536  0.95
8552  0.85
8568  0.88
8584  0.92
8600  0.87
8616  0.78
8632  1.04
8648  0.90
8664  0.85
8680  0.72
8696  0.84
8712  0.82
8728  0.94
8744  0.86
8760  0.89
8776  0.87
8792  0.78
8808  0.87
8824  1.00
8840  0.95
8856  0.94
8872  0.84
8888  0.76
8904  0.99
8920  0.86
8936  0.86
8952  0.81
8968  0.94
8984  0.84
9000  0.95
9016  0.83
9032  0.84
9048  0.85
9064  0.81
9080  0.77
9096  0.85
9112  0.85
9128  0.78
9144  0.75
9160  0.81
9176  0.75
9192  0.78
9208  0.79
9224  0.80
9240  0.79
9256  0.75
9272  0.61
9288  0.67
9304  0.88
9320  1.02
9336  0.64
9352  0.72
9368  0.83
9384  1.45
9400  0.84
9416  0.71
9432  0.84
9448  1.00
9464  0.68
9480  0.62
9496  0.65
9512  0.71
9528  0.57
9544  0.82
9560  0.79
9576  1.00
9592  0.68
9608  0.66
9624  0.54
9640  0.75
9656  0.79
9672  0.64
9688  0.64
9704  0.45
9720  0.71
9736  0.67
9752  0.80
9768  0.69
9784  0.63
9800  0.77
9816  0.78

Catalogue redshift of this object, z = 0.09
